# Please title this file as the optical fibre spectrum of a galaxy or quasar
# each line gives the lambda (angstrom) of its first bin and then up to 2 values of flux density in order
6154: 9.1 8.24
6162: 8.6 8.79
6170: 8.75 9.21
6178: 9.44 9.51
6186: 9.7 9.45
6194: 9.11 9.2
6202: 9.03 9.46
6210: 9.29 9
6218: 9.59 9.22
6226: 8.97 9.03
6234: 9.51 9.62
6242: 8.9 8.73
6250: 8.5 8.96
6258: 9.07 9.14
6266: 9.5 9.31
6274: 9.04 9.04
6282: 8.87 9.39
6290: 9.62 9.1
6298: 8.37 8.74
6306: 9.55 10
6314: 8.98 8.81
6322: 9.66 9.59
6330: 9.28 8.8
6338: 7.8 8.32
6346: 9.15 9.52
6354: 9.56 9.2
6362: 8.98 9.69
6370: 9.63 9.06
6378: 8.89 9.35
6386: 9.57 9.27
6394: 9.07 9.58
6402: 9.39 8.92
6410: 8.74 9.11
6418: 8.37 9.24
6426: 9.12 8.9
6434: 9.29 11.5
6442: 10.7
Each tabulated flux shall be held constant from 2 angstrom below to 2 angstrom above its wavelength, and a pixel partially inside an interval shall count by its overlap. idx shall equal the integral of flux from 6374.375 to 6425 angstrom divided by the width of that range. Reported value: 9.12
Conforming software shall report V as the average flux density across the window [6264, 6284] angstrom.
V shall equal 9.15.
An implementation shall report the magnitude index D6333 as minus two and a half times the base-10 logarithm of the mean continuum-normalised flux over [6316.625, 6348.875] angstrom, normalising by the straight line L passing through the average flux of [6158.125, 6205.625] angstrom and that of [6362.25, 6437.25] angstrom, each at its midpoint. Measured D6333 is 0.03 mag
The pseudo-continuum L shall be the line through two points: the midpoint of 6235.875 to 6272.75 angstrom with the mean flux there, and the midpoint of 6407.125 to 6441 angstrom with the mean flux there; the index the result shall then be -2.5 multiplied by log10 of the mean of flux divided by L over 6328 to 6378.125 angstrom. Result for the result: 0.02 mag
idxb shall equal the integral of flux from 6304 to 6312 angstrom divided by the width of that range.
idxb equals 9.78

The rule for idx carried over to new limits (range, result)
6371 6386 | 9.2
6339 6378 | 9.18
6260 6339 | 9.15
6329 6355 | 8.88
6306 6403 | 9.22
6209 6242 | 9.26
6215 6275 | 9.14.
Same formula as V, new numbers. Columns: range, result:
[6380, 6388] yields 9.46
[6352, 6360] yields 9.38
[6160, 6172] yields 8.71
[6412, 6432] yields 8.95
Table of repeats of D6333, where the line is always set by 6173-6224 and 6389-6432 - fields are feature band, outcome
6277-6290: 0.004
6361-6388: -0.026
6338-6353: 0.032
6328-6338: 0.044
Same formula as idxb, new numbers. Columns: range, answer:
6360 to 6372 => 9.43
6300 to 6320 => 9.22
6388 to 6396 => 9.17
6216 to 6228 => 9.26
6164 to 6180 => 9.05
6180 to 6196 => 9.44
